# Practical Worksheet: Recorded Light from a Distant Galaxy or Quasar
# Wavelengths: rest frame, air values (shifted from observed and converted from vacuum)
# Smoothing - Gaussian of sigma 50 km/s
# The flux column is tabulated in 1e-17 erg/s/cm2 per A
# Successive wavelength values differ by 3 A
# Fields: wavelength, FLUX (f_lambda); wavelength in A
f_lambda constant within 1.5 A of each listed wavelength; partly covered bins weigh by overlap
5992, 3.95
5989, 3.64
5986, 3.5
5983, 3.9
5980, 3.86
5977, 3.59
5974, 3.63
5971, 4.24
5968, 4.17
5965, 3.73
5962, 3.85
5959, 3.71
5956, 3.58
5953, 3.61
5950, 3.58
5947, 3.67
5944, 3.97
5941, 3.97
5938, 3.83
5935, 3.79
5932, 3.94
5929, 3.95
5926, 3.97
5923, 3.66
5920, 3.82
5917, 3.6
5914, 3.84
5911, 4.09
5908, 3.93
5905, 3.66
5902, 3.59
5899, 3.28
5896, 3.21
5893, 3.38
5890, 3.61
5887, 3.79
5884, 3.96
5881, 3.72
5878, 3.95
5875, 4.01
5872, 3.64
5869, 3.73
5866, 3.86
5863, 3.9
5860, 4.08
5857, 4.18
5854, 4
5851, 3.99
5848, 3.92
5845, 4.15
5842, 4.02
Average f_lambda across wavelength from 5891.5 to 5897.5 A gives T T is 3.29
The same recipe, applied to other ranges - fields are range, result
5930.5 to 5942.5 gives 3.88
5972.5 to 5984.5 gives 3.74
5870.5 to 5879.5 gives 3.87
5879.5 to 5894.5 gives 3.69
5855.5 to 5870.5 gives 3.95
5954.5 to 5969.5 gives 3.81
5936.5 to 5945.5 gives 3.92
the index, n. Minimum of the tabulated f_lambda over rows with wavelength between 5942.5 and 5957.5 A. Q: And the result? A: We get 3.58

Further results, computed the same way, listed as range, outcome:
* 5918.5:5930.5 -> 3.66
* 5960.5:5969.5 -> 3.73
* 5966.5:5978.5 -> 3.59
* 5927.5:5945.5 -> 3.79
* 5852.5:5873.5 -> 3.64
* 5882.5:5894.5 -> 3.38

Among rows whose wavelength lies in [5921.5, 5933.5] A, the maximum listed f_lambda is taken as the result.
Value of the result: 3.97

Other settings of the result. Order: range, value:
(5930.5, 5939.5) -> 3.94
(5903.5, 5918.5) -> 4.09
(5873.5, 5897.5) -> 4.01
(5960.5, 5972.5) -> 4.24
